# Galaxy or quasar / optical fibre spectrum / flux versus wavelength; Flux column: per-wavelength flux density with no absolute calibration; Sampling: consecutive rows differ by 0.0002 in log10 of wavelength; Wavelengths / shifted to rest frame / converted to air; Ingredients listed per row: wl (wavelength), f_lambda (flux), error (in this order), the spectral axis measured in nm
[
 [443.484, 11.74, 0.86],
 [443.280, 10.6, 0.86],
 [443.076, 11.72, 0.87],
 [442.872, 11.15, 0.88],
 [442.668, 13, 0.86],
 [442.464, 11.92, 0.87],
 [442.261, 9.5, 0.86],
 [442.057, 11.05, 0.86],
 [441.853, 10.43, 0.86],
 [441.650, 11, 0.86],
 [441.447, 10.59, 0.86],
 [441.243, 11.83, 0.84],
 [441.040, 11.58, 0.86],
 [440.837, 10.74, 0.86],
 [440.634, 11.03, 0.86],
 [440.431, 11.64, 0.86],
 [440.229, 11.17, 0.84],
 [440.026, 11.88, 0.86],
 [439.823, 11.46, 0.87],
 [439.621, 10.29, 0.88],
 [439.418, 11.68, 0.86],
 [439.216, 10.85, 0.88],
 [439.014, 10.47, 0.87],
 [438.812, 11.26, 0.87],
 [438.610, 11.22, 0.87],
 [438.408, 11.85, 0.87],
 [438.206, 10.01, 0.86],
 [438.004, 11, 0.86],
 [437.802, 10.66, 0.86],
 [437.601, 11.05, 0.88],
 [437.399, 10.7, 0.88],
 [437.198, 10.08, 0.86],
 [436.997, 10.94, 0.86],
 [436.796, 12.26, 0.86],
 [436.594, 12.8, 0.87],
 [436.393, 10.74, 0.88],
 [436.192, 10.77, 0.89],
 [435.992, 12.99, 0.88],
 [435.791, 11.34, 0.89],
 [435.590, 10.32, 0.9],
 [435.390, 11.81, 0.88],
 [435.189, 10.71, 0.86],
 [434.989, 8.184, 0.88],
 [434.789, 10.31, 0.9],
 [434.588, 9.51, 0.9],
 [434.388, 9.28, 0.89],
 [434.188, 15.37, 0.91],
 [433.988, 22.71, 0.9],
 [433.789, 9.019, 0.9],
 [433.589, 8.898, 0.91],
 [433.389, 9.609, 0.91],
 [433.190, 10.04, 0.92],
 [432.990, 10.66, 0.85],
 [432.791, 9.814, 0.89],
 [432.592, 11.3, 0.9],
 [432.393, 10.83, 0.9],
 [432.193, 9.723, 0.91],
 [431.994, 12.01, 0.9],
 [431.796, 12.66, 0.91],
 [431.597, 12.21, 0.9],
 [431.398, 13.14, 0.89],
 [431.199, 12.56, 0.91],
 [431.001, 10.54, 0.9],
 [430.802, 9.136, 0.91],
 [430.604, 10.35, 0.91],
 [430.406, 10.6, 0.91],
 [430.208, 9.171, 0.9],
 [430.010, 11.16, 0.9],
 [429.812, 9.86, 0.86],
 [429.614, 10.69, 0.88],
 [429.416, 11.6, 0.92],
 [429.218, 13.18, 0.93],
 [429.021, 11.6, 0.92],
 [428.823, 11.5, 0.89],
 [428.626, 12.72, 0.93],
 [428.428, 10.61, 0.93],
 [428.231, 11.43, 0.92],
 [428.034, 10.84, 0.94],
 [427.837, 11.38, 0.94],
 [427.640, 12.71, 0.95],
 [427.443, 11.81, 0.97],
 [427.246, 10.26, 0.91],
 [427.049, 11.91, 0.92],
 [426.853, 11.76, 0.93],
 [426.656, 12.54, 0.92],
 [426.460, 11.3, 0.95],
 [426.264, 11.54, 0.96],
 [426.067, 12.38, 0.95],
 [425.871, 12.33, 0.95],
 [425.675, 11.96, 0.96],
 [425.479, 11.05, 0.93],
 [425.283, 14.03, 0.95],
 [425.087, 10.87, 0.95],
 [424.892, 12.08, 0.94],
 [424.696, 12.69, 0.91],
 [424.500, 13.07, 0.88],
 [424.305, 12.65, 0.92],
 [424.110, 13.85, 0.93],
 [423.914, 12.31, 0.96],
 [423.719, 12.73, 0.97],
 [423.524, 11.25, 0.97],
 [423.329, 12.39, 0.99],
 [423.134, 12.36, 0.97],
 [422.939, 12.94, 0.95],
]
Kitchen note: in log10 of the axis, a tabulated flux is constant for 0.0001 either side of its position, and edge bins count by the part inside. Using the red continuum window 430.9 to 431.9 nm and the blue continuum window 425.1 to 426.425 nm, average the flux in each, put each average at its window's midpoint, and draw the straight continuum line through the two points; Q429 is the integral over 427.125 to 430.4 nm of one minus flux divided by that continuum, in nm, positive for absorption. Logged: 0.24 nm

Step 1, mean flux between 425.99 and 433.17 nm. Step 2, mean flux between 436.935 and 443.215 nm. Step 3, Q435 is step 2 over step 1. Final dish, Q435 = 1.0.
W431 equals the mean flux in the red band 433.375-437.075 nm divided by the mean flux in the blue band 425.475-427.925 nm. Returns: 0.97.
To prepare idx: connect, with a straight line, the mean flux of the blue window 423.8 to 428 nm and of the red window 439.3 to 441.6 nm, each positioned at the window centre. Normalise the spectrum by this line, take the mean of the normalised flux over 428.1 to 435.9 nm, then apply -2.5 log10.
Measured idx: 0.05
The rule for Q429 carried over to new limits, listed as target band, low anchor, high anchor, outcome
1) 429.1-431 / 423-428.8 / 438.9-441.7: 0.18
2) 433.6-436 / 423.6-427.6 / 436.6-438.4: -0.08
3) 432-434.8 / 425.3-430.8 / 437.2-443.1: 0.00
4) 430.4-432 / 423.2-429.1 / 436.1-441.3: 0.02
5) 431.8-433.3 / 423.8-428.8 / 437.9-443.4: 0.11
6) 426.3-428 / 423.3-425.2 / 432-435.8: 0.05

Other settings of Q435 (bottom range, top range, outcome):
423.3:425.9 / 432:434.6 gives 0.92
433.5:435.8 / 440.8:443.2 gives 0.98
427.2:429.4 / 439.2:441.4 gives 0.97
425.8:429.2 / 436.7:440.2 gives 0.94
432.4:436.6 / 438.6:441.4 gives 1.00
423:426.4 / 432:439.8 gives 0.90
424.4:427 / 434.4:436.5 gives 0.88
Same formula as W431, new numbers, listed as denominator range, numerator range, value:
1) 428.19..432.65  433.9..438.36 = 1.02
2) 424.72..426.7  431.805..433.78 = 0.86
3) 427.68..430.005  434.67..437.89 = 0.96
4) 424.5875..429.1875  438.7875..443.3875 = 0.94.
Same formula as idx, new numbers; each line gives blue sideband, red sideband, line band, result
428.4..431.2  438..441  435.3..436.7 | -0.045 mag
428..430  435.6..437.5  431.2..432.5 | -0.040 mag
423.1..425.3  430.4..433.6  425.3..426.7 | 0.012 mag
